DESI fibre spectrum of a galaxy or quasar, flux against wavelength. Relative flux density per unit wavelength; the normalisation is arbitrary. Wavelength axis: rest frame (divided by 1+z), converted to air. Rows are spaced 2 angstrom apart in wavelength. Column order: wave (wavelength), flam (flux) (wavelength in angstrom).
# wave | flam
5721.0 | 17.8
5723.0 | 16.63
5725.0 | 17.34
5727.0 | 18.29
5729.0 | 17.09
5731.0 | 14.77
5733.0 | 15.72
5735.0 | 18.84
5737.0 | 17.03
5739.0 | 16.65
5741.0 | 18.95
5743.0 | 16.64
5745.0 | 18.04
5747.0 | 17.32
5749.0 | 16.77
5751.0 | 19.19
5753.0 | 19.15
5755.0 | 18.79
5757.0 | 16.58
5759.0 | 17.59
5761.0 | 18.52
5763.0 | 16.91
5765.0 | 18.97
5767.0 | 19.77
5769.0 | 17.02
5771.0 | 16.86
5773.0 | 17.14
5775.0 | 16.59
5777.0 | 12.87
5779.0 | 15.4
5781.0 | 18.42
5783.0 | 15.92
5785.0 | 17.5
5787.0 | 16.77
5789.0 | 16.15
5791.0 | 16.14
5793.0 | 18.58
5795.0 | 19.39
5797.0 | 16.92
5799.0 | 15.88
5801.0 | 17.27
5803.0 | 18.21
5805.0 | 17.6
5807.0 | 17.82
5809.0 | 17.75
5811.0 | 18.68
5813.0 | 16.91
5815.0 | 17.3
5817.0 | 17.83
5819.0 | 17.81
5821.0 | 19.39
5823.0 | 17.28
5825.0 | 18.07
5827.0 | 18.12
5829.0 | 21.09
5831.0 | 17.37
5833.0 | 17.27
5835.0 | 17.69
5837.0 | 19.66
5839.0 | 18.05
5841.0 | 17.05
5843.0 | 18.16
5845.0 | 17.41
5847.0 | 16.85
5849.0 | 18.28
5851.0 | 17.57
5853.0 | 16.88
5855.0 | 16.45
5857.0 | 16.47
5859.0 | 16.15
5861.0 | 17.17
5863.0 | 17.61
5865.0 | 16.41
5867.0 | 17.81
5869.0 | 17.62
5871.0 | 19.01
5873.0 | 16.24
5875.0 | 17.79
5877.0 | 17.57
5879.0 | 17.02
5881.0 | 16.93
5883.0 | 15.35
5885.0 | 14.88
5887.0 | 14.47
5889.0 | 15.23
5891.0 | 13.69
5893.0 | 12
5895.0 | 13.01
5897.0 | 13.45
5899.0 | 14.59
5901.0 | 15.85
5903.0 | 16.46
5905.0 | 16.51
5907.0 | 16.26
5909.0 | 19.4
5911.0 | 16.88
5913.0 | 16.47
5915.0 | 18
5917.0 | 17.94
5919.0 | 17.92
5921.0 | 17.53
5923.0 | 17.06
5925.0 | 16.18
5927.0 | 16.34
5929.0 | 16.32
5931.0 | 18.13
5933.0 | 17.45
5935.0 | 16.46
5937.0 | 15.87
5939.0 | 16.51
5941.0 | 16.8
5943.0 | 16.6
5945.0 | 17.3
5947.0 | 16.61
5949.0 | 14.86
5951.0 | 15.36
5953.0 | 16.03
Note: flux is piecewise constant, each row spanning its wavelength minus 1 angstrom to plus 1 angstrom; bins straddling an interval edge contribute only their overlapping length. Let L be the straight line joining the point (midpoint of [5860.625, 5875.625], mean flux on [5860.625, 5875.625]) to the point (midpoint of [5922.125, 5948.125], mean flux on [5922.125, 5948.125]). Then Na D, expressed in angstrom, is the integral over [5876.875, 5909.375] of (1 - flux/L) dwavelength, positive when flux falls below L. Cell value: 3.5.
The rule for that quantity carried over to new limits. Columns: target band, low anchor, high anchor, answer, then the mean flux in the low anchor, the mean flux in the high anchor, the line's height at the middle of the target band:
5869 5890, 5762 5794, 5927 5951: 0.25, 16.9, 16.6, 16.7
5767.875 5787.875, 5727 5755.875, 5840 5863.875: 1.07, 17.5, 17.2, 17.4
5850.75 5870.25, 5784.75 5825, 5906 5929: 0.43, 17.6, 17.2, 17.4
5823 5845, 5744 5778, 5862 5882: -0.91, 17.5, 17.4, 17.4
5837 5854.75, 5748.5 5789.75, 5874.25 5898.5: -1.97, 17.3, 15.1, 15.8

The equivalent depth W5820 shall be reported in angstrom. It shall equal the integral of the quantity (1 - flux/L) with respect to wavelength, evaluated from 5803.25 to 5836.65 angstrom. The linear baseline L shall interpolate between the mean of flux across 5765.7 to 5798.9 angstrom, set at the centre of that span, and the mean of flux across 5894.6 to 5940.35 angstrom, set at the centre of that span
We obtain -2.3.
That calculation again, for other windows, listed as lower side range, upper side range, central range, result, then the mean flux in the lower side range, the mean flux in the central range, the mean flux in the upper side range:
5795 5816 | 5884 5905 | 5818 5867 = -4.3 angstrom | 17.5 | 17.7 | 14.5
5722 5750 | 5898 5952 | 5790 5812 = -0.8 angstrom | 17.1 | 17.7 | 16.7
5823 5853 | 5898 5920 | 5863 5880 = 0.0 angstrom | 18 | 17.4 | 16.9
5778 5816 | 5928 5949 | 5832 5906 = 2.2 angstrom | 17.3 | 16.5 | 16.7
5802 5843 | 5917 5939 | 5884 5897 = 2.6 angstrom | 18.1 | 13.8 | 17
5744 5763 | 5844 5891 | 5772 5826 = 0.7 angstrom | 17.9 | 17.2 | 16.8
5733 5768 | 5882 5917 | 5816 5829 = -1.2 angstrom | 17.9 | 18.3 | 15.5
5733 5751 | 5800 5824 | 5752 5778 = 0.3 angstrom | 17.5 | 17.4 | 17.8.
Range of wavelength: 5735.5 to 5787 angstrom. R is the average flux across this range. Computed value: 17.4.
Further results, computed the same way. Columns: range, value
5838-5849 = 17.6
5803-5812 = 18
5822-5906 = 16.7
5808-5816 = 17.7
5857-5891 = 16.6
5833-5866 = 17.4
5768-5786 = 16.4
